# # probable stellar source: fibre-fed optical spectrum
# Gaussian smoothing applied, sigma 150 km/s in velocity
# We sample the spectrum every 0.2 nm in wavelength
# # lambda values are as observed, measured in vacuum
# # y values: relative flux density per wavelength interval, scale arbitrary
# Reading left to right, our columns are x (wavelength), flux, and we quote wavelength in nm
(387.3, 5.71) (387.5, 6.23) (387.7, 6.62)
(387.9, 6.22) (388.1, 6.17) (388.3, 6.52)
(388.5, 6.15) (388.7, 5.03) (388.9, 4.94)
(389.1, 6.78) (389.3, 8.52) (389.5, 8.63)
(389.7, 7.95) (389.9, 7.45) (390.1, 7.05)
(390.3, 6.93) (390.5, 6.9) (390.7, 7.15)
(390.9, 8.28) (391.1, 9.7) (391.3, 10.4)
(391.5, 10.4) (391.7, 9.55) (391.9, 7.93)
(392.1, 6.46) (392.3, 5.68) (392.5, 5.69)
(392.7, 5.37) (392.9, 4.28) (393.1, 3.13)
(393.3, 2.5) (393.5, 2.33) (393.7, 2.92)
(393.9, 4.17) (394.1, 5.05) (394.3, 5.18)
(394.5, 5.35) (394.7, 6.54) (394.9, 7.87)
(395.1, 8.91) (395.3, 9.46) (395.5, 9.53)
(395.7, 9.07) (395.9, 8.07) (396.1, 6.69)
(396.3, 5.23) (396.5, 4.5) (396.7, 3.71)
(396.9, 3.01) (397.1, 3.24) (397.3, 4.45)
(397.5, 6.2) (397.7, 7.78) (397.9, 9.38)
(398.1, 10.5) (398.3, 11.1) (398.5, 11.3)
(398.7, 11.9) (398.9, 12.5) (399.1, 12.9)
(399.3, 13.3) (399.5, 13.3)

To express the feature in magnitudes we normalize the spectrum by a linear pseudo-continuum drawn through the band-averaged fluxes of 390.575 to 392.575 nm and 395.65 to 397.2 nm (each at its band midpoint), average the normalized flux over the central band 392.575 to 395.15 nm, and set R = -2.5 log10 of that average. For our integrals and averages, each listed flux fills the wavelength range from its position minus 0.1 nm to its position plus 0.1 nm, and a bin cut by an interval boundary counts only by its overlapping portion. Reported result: 0.35 mag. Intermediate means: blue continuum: 8.14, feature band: 4.82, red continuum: 5.32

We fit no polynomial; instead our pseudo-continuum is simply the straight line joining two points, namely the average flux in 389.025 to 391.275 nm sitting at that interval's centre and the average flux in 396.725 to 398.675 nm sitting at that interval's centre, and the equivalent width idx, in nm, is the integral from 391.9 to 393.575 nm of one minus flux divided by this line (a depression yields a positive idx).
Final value 0.66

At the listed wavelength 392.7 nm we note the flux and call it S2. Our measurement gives 5.37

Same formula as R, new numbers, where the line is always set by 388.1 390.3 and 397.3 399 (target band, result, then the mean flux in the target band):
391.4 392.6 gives 0.02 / 7.62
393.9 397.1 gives 0.36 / 6.37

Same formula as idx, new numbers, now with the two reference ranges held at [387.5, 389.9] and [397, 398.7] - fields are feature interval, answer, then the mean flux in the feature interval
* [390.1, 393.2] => -0.010 nm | 7.19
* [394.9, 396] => -0.152 nm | 8.9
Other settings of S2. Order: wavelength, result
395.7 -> 9.07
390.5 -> 6.9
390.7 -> 7.15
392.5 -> 5.69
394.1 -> 5.05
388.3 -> 6.52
